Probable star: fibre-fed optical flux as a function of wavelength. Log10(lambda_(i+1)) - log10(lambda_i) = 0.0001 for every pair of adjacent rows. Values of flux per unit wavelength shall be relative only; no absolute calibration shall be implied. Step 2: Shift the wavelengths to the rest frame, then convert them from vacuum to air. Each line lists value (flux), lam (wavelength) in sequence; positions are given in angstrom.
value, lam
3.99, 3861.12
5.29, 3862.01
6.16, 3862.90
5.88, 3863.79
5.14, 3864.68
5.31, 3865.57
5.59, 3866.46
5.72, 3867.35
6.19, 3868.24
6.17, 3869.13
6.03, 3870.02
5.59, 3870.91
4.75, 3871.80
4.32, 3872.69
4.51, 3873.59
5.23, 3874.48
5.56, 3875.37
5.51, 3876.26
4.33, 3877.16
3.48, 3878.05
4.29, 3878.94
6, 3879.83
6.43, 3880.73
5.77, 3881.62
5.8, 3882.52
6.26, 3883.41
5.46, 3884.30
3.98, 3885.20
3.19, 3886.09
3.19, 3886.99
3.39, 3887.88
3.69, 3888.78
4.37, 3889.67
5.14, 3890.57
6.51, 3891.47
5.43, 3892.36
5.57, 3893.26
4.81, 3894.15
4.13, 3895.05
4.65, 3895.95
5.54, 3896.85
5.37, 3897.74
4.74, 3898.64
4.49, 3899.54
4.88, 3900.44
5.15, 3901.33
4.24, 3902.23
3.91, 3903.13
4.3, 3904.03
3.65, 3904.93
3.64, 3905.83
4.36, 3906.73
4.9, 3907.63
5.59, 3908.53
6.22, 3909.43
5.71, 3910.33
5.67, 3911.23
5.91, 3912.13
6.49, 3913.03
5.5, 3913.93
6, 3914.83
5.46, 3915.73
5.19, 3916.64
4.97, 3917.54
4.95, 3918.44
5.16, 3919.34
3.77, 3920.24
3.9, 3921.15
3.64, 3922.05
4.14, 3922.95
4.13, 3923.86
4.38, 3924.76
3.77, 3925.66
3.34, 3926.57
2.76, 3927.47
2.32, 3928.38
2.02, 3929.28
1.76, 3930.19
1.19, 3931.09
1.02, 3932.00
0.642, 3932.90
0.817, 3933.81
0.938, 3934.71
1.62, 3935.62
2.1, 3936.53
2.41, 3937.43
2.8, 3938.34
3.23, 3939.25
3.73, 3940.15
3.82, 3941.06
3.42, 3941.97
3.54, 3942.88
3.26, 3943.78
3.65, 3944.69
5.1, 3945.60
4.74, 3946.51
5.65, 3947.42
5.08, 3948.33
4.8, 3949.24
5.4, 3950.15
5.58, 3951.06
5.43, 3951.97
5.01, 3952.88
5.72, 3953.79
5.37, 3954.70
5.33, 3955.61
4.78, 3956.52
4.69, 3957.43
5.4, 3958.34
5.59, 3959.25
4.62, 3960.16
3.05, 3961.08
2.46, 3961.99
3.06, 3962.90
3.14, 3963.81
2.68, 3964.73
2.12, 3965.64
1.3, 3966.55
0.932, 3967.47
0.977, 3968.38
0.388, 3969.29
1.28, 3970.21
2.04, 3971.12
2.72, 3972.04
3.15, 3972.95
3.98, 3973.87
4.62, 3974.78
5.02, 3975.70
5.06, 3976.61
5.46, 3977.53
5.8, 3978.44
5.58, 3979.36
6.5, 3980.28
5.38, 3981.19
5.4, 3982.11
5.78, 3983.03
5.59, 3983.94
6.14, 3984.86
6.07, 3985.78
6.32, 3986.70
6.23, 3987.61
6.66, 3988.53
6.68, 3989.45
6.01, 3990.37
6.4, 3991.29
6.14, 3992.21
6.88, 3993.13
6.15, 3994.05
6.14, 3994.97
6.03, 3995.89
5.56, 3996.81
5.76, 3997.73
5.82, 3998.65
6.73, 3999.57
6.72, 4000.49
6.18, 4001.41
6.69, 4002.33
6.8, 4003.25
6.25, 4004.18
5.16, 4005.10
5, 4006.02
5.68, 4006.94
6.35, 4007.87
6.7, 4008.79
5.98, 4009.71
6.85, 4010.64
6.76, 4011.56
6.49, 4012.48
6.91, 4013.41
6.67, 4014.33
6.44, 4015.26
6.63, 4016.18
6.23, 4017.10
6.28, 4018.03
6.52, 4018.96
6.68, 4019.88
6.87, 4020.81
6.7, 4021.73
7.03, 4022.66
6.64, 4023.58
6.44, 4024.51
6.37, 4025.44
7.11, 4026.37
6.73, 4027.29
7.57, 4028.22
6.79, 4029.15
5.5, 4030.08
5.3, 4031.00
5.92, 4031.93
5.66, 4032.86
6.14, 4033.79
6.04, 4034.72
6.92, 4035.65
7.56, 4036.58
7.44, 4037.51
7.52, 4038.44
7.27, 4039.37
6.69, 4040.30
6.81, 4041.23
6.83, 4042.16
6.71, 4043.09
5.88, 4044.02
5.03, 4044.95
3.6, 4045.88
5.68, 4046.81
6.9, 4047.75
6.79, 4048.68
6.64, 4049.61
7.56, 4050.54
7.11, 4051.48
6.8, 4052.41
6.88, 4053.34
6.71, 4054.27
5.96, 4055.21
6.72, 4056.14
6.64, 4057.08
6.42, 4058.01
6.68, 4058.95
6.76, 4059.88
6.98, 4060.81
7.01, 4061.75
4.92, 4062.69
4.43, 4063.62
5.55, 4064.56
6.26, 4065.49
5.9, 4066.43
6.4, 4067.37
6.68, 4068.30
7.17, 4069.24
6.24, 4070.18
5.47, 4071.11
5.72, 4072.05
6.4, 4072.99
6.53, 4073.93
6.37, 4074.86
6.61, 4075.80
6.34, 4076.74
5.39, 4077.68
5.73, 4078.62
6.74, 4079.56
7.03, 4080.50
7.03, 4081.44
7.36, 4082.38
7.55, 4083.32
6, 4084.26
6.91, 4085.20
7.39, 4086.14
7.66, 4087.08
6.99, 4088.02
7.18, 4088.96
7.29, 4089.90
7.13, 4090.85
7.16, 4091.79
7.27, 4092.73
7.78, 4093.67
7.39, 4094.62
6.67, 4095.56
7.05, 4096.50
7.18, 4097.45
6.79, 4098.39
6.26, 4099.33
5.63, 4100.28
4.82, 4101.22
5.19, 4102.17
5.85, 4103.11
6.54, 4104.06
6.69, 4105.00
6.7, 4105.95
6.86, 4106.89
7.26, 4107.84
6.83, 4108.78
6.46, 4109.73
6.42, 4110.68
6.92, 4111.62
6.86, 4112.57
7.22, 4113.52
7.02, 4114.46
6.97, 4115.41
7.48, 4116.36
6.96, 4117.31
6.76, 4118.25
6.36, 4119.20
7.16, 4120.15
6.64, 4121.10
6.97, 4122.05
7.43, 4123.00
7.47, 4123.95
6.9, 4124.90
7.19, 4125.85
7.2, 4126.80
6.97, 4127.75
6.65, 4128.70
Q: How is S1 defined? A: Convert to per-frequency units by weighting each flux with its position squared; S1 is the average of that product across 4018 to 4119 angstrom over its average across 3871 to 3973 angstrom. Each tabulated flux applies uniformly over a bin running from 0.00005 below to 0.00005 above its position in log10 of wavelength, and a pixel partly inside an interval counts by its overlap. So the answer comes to 1.73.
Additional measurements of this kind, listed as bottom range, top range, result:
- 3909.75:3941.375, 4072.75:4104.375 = 2.03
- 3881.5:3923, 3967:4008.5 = 1.13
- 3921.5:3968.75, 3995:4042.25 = 1.95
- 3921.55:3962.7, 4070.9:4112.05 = 1.96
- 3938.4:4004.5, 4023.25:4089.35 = 1.41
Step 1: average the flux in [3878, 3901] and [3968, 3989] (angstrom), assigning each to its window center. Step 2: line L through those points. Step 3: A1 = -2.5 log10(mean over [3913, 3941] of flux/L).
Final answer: 0.40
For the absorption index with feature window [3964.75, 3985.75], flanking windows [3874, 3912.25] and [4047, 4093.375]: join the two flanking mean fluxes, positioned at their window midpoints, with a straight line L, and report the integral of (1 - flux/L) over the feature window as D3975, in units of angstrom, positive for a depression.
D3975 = 6.66 angstrom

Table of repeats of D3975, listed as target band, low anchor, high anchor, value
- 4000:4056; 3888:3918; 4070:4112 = -3.43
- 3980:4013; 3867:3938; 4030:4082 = -3.32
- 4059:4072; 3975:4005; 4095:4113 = 0.39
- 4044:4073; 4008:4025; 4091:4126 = 1.88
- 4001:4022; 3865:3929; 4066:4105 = -1.65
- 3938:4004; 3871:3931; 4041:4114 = 8.10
